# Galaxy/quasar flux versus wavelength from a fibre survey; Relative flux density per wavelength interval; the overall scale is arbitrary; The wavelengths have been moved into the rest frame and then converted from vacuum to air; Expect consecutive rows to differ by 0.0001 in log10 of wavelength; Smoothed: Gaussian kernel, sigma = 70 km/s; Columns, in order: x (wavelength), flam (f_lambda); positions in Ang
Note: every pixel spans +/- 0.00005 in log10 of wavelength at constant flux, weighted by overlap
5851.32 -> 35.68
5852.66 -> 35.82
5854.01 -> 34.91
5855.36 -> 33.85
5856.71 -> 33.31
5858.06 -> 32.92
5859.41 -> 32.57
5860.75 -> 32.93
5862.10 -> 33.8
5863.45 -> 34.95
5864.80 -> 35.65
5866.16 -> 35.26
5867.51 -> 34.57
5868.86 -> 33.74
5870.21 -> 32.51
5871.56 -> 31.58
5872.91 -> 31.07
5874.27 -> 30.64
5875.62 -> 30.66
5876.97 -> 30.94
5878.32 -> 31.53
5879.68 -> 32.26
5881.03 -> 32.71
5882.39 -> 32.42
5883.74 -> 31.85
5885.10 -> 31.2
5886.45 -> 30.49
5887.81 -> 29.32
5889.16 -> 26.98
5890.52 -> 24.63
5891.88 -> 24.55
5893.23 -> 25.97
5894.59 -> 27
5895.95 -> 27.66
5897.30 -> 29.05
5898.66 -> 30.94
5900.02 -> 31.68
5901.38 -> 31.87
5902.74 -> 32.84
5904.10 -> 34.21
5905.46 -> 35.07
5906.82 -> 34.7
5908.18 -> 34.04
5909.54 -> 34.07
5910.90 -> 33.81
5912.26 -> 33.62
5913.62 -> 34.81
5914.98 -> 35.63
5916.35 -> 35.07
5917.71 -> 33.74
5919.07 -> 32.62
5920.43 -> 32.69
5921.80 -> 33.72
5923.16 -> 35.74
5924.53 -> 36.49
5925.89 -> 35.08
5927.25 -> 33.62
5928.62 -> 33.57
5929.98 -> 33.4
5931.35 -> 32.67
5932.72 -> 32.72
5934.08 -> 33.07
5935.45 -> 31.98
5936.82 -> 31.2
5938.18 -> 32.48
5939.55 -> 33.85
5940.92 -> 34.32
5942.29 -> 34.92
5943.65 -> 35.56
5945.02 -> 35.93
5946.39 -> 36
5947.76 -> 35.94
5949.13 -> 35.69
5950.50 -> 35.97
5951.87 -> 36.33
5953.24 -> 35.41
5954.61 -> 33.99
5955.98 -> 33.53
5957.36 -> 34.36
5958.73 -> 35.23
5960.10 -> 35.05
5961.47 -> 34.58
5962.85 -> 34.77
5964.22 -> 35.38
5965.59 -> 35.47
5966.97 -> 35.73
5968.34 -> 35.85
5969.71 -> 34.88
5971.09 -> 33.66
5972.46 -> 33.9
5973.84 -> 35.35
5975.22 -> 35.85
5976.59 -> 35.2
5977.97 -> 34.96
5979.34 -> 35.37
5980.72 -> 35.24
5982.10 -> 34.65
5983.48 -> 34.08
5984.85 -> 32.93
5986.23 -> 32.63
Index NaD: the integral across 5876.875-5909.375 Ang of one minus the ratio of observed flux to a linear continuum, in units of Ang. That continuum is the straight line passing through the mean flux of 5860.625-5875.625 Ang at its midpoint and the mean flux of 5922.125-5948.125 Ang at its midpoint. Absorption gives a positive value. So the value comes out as 2.83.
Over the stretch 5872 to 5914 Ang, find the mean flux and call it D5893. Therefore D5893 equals 31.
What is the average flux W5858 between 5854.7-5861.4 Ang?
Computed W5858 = 33.1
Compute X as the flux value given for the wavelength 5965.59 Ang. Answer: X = 35.47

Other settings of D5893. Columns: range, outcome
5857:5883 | 32.8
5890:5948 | 32.9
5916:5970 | 34.5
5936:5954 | 34.9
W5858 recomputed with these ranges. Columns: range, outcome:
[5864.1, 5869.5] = 34.8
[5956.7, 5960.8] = 34.9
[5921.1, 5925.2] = 35.2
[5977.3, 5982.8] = 35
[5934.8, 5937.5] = 31.6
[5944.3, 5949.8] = 35.9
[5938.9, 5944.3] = 34.7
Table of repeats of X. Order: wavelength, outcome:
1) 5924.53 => 36.49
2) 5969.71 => 34.88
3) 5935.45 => 31.98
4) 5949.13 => 35.69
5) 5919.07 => 32.62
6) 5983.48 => 34.08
